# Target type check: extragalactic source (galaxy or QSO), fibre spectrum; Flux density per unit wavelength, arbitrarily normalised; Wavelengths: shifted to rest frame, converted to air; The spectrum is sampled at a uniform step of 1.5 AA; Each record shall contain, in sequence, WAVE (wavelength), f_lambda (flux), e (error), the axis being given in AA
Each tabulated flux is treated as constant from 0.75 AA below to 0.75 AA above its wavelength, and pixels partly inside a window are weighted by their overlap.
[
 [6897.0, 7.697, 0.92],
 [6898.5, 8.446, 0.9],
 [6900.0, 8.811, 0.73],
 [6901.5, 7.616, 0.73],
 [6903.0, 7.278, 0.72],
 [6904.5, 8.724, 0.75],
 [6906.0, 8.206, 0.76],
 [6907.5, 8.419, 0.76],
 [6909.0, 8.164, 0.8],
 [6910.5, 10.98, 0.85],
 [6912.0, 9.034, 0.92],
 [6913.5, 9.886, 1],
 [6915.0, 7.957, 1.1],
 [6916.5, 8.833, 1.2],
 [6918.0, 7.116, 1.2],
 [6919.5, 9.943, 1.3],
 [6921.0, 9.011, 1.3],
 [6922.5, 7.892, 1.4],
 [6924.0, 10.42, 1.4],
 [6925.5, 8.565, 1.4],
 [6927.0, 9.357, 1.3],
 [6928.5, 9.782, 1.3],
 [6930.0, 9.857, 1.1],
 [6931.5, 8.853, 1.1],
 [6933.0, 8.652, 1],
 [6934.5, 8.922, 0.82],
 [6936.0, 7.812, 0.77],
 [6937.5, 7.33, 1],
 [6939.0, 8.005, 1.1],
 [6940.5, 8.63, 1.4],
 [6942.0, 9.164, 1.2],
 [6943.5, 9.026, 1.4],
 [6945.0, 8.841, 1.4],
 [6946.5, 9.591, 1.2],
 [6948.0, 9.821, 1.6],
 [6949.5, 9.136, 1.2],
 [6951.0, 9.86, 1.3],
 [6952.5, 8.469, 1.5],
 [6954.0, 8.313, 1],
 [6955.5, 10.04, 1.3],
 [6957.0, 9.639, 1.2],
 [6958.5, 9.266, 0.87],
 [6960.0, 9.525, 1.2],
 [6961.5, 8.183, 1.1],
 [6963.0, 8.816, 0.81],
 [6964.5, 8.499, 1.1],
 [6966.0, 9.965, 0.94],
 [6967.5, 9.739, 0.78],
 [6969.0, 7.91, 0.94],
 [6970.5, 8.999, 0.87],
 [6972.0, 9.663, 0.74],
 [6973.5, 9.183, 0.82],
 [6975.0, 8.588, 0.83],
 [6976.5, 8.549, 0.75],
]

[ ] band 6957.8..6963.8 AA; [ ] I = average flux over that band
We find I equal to 8.94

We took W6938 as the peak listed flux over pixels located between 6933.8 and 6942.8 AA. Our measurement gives 9.164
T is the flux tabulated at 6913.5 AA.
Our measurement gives 9.886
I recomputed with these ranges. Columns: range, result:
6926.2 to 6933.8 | 9.29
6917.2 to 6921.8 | 8.68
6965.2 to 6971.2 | 9.15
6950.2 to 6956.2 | 9.16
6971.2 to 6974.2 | 9.42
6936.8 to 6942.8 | 8.3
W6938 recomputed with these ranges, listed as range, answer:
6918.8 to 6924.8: 10.42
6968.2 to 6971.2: 8.999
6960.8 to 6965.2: 8.816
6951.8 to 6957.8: 10.04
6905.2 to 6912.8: 10.98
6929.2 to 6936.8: 9.857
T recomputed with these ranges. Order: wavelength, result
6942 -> 9.164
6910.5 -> 10.98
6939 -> 8.005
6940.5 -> 8.63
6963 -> 8.816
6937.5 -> 7.33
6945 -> 8.841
